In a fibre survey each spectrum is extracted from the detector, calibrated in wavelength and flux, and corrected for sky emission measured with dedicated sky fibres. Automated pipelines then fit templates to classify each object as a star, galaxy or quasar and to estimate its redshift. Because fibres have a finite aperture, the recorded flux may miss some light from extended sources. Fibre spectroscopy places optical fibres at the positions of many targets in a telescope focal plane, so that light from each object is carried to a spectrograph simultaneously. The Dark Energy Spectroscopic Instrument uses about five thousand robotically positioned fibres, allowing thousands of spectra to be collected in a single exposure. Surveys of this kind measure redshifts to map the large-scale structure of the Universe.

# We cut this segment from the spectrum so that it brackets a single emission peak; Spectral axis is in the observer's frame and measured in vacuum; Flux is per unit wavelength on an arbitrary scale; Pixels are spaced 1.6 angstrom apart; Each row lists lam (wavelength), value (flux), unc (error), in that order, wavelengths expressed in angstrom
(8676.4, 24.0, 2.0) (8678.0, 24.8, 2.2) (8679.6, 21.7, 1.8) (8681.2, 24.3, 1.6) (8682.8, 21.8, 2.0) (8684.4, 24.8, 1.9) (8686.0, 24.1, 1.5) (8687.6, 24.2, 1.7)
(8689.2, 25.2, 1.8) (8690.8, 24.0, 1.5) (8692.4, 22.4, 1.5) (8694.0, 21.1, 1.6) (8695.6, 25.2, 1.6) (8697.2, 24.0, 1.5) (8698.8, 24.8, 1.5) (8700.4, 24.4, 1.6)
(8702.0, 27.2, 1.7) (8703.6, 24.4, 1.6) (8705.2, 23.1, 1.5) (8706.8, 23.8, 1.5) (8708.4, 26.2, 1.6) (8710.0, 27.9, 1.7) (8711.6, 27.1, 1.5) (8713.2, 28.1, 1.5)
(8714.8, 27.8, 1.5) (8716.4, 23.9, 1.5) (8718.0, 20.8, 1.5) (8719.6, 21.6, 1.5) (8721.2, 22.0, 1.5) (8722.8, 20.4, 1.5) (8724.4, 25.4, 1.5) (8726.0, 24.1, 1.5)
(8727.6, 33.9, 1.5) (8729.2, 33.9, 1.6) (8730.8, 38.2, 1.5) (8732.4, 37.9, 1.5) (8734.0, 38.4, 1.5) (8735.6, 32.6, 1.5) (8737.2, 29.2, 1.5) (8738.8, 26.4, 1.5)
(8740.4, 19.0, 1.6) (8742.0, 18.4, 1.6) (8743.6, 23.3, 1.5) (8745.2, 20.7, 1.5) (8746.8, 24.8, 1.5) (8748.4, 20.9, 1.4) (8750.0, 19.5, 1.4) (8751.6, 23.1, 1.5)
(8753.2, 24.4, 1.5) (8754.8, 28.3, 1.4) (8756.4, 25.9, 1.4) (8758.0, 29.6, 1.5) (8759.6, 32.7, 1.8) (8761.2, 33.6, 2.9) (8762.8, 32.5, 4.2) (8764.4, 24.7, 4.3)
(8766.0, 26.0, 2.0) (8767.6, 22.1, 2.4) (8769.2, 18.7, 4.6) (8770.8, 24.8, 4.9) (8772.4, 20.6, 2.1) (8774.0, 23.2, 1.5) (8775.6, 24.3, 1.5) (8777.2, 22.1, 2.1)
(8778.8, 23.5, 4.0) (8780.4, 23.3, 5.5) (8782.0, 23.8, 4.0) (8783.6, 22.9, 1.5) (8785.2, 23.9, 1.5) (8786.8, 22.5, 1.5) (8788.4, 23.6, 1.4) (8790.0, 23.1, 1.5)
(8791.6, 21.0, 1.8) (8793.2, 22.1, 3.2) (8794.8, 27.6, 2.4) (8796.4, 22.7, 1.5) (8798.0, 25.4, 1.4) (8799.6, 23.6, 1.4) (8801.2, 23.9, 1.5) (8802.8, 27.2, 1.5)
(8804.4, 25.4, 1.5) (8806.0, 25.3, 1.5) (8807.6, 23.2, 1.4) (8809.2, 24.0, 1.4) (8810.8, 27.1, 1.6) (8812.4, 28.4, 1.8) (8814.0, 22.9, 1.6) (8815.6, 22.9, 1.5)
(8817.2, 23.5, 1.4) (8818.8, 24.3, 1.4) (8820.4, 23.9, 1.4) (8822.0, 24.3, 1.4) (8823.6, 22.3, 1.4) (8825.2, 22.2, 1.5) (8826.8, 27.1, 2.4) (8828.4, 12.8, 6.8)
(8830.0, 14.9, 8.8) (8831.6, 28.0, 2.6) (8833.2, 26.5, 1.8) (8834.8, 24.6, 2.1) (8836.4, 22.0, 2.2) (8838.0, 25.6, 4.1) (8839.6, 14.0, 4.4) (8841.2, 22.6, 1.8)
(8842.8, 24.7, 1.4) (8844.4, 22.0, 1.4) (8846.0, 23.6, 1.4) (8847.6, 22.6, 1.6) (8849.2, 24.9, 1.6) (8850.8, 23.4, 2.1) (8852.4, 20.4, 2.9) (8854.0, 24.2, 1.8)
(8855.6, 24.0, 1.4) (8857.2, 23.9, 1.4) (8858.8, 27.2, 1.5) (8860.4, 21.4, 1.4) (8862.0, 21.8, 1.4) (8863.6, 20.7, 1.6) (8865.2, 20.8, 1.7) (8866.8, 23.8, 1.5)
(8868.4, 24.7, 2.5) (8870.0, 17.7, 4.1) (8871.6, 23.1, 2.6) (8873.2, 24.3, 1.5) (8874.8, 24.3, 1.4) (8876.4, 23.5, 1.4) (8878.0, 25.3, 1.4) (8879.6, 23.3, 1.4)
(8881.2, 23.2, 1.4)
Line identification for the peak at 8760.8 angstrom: [N II]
